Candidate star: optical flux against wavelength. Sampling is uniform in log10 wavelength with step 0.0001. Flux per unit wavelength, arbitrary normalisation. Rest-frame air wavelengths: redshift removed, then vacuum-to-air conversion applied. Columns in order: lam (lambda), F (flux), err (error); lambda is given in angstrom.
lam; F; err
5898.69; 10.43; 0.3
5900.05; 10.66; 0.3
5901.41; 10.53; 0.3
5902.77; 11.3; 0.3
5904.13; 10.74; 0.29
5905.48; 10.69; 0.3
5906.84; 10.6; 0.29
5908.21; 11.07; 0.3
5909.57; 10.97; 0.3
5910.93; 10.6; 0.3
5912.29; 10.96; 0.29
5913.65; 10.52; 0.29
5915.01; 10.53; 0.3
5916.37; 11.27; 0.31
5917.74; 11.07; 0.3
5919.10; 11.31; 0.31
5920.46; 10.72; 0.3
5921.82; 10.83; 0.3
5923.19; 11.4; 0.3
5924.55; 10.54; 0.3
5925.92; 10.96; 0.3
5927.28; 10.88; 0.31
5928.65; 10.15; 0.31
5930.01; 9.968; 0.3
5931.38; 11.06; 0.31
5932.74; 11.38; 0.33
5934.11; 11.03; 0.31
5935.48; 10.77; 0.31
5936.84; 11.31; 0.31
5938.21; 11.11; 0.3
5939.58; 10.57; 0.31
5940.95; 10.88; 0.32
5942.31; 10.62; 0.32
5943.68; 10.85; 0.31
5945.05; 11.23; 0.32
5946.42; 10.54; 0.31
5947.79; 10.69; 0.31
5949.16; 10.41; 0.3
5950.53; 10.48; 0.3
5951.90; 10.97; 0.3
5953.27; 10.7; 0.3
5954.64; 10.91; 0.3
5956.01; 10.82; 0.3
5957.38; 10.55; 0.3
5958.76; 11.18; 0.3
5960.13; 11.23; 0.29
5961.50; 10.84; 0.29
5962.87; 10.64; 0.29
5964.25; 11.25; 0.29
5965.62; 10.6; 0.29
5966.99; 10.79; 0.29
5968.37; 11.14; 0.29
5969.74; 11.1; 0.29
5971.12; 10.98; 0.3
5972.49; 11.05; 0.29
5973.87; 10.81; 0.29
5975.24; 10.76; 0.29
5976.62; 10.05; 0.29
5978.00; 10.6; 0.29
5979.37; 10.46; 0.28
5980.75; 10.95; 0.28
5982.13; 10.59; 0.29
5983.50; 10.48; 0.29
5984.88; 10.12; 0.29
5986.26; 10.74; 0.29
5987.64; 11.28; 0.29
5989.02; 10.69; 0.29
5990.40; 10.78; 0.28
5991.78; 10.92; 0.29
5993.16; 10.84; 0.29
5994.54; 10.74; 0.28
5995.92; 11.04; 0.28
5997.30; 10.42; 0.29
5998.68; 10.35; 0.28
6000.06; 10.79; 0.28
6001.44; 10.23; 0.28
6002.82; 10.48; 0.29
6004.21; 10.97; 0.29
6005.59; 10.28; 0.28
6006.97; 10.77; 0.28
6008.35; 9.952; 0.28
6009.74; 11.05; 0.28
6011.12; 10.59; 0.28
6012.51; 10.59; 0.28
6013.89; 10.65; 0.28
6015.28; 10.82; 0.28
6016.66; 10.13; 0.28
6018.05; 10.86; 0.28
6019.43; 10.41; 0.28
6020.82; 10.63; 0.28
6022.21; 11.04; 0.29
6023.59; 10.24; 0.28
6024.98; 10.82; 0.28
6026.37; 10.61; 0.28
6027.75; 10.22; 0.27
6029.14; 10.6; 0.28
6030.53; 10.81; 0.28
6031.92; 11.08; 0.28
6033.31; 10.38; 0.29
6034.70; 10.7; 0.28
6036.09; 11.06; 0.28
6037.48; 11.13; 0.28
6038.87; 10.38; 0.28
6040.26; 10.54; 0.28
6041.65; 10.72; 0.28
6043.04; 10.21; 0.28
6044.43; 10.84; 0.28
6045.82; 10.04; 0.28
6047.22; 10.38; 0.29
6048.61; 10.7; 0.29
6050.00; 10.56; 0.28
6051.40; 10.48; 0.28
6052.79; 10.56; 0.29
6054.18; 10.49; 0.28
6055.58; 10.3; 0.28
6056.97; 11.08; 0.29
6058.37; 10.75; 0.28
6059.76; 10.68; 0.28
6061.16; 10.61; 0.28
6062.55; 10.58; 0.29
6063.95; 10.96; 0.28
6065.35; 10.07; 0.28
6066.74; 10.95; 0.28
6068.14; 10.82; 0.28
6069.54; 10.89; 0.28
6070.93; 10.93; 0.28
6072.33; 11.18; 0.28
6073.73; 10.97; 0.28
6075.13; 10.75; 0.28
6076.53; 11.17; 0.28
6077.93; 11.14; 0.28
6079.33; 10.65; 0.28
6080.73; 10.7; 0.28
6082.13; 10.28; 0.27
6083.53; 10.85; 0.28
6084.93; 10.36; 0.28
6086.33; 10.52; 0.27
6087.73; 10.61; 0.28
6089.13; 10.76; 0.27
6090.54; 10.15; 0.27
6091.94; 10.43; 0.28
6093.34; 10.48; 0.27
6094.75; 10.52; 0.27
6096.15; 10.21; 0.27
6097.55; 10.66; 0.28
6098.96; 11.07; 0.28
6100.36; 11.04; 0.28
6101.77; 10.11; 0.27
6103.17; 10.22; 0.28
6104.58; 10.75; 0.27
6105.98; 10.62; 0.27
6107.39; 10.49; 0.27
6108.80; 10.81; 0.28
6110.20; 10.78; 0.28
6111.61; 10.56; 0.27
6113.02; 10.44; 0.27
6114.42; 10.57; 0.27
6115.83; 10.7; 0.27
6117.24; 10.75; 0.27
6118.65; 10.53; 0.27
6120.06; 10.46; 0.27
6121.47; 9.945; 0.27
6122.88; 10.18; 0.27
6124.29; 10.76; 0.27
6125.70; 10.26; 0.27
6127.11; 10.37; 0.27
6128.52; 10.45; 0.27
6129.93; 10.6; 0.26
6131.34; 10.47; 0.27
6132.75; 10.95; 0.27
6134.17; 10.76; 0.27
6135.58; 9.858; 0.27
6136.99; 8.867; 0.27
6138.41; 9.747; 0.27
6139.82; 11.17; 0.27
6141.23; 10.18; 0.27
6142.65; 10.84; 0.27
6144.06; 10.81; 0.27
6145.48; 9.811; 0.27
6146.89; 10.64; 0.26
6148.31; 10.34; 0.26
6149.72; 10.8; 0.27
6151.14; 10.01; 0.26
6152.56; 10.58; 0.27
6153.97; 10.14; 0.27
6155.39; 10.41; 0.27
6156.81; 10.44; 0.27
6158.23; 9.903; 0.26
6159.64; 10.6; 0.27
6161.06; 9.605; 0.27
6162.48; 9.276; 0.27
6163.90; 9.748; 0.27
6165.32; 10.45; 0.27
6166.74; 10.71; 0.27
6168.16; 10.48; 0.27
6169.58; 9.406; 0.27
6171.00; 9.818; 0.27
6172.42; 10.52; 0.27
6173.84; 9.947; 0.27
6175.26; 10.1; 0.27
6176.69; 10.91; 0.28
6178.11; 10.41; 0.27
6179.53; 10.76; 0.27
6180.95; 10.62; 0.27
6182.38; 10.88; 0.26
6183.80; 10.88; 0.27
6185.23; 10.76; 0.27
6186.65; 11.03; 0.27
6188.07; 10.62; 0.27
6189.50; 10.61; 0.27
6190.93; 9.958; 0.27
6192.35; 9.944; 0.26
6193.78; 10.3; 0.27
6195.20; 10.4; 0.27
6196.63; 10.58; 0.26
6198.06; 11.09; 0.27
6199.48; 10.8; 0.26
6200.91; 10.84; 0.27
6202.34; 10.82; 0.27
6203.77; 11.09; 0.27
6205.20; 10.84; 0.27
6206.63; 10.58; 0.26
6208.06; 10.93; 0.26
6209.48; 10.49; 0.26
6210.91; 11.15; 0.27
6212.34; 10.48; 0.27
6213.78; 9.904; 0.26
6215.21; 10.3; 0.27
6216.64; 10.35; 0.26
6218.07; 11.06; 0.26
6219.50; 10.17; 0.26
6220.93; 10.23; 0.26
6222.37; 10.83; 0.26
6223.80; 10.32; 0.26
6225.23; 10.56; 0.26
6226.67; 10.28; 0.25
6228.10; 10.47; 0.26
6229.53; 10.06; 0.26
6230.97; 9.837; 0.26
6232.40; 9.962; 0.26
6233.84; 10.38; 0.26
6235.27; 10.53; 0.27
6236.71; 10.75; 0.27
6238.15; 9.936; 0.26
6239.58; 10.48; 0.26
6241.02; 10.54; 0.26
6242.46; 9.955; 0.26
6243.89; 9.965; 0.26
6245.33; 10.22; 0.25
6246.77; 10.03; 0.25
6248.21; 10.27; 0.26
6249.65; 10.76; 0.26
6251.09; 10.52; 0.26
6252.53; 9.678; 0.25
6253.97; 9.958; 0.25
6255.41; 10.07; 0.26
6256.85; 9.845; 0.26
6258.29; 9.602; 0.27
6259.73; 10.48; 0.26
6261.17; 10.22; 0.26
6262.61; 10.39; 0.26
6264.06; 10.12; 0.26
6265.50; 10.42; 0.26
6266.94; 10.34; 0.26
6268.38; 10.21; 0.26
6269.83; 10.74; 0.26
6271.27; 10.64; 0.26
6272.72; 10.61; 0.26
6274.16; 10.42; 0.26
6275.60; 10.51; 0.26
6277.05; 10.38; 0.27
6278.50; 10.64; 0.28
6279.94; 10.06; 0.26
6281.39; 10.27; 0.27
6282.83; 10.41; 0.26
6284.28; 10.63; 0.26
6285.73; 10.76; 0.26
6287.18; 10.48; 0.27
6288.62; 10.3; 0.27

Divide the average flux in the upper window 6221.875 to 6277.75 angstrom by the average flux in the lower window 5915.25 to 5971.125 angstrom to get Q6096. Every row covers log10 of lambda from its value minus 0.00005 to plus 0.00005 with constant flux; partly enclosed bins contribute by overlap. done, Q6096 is 0.95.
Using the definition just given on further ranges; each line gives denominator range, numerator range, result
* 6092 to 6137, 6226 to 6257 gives 0.97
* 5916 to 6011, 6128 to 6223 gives 0.97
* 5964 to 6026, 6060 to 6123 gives 1.00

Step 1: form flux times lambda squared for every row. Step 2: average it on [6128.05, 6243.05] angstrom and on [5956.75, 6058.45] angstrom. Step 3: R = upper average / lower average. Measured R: 1.03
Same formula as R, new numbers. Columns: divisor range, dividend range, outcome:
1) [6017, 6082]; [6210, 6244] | 1.03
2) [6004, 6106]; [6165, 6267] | 1.03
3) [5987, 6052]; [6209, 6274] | 1.04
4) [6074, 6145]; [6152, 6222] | 1.02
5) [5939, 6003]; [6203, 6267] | 1.05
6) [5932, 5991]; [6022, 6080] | 1.02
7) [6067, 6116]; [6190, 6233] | 1.02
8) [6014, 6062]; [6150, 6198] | 1.02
